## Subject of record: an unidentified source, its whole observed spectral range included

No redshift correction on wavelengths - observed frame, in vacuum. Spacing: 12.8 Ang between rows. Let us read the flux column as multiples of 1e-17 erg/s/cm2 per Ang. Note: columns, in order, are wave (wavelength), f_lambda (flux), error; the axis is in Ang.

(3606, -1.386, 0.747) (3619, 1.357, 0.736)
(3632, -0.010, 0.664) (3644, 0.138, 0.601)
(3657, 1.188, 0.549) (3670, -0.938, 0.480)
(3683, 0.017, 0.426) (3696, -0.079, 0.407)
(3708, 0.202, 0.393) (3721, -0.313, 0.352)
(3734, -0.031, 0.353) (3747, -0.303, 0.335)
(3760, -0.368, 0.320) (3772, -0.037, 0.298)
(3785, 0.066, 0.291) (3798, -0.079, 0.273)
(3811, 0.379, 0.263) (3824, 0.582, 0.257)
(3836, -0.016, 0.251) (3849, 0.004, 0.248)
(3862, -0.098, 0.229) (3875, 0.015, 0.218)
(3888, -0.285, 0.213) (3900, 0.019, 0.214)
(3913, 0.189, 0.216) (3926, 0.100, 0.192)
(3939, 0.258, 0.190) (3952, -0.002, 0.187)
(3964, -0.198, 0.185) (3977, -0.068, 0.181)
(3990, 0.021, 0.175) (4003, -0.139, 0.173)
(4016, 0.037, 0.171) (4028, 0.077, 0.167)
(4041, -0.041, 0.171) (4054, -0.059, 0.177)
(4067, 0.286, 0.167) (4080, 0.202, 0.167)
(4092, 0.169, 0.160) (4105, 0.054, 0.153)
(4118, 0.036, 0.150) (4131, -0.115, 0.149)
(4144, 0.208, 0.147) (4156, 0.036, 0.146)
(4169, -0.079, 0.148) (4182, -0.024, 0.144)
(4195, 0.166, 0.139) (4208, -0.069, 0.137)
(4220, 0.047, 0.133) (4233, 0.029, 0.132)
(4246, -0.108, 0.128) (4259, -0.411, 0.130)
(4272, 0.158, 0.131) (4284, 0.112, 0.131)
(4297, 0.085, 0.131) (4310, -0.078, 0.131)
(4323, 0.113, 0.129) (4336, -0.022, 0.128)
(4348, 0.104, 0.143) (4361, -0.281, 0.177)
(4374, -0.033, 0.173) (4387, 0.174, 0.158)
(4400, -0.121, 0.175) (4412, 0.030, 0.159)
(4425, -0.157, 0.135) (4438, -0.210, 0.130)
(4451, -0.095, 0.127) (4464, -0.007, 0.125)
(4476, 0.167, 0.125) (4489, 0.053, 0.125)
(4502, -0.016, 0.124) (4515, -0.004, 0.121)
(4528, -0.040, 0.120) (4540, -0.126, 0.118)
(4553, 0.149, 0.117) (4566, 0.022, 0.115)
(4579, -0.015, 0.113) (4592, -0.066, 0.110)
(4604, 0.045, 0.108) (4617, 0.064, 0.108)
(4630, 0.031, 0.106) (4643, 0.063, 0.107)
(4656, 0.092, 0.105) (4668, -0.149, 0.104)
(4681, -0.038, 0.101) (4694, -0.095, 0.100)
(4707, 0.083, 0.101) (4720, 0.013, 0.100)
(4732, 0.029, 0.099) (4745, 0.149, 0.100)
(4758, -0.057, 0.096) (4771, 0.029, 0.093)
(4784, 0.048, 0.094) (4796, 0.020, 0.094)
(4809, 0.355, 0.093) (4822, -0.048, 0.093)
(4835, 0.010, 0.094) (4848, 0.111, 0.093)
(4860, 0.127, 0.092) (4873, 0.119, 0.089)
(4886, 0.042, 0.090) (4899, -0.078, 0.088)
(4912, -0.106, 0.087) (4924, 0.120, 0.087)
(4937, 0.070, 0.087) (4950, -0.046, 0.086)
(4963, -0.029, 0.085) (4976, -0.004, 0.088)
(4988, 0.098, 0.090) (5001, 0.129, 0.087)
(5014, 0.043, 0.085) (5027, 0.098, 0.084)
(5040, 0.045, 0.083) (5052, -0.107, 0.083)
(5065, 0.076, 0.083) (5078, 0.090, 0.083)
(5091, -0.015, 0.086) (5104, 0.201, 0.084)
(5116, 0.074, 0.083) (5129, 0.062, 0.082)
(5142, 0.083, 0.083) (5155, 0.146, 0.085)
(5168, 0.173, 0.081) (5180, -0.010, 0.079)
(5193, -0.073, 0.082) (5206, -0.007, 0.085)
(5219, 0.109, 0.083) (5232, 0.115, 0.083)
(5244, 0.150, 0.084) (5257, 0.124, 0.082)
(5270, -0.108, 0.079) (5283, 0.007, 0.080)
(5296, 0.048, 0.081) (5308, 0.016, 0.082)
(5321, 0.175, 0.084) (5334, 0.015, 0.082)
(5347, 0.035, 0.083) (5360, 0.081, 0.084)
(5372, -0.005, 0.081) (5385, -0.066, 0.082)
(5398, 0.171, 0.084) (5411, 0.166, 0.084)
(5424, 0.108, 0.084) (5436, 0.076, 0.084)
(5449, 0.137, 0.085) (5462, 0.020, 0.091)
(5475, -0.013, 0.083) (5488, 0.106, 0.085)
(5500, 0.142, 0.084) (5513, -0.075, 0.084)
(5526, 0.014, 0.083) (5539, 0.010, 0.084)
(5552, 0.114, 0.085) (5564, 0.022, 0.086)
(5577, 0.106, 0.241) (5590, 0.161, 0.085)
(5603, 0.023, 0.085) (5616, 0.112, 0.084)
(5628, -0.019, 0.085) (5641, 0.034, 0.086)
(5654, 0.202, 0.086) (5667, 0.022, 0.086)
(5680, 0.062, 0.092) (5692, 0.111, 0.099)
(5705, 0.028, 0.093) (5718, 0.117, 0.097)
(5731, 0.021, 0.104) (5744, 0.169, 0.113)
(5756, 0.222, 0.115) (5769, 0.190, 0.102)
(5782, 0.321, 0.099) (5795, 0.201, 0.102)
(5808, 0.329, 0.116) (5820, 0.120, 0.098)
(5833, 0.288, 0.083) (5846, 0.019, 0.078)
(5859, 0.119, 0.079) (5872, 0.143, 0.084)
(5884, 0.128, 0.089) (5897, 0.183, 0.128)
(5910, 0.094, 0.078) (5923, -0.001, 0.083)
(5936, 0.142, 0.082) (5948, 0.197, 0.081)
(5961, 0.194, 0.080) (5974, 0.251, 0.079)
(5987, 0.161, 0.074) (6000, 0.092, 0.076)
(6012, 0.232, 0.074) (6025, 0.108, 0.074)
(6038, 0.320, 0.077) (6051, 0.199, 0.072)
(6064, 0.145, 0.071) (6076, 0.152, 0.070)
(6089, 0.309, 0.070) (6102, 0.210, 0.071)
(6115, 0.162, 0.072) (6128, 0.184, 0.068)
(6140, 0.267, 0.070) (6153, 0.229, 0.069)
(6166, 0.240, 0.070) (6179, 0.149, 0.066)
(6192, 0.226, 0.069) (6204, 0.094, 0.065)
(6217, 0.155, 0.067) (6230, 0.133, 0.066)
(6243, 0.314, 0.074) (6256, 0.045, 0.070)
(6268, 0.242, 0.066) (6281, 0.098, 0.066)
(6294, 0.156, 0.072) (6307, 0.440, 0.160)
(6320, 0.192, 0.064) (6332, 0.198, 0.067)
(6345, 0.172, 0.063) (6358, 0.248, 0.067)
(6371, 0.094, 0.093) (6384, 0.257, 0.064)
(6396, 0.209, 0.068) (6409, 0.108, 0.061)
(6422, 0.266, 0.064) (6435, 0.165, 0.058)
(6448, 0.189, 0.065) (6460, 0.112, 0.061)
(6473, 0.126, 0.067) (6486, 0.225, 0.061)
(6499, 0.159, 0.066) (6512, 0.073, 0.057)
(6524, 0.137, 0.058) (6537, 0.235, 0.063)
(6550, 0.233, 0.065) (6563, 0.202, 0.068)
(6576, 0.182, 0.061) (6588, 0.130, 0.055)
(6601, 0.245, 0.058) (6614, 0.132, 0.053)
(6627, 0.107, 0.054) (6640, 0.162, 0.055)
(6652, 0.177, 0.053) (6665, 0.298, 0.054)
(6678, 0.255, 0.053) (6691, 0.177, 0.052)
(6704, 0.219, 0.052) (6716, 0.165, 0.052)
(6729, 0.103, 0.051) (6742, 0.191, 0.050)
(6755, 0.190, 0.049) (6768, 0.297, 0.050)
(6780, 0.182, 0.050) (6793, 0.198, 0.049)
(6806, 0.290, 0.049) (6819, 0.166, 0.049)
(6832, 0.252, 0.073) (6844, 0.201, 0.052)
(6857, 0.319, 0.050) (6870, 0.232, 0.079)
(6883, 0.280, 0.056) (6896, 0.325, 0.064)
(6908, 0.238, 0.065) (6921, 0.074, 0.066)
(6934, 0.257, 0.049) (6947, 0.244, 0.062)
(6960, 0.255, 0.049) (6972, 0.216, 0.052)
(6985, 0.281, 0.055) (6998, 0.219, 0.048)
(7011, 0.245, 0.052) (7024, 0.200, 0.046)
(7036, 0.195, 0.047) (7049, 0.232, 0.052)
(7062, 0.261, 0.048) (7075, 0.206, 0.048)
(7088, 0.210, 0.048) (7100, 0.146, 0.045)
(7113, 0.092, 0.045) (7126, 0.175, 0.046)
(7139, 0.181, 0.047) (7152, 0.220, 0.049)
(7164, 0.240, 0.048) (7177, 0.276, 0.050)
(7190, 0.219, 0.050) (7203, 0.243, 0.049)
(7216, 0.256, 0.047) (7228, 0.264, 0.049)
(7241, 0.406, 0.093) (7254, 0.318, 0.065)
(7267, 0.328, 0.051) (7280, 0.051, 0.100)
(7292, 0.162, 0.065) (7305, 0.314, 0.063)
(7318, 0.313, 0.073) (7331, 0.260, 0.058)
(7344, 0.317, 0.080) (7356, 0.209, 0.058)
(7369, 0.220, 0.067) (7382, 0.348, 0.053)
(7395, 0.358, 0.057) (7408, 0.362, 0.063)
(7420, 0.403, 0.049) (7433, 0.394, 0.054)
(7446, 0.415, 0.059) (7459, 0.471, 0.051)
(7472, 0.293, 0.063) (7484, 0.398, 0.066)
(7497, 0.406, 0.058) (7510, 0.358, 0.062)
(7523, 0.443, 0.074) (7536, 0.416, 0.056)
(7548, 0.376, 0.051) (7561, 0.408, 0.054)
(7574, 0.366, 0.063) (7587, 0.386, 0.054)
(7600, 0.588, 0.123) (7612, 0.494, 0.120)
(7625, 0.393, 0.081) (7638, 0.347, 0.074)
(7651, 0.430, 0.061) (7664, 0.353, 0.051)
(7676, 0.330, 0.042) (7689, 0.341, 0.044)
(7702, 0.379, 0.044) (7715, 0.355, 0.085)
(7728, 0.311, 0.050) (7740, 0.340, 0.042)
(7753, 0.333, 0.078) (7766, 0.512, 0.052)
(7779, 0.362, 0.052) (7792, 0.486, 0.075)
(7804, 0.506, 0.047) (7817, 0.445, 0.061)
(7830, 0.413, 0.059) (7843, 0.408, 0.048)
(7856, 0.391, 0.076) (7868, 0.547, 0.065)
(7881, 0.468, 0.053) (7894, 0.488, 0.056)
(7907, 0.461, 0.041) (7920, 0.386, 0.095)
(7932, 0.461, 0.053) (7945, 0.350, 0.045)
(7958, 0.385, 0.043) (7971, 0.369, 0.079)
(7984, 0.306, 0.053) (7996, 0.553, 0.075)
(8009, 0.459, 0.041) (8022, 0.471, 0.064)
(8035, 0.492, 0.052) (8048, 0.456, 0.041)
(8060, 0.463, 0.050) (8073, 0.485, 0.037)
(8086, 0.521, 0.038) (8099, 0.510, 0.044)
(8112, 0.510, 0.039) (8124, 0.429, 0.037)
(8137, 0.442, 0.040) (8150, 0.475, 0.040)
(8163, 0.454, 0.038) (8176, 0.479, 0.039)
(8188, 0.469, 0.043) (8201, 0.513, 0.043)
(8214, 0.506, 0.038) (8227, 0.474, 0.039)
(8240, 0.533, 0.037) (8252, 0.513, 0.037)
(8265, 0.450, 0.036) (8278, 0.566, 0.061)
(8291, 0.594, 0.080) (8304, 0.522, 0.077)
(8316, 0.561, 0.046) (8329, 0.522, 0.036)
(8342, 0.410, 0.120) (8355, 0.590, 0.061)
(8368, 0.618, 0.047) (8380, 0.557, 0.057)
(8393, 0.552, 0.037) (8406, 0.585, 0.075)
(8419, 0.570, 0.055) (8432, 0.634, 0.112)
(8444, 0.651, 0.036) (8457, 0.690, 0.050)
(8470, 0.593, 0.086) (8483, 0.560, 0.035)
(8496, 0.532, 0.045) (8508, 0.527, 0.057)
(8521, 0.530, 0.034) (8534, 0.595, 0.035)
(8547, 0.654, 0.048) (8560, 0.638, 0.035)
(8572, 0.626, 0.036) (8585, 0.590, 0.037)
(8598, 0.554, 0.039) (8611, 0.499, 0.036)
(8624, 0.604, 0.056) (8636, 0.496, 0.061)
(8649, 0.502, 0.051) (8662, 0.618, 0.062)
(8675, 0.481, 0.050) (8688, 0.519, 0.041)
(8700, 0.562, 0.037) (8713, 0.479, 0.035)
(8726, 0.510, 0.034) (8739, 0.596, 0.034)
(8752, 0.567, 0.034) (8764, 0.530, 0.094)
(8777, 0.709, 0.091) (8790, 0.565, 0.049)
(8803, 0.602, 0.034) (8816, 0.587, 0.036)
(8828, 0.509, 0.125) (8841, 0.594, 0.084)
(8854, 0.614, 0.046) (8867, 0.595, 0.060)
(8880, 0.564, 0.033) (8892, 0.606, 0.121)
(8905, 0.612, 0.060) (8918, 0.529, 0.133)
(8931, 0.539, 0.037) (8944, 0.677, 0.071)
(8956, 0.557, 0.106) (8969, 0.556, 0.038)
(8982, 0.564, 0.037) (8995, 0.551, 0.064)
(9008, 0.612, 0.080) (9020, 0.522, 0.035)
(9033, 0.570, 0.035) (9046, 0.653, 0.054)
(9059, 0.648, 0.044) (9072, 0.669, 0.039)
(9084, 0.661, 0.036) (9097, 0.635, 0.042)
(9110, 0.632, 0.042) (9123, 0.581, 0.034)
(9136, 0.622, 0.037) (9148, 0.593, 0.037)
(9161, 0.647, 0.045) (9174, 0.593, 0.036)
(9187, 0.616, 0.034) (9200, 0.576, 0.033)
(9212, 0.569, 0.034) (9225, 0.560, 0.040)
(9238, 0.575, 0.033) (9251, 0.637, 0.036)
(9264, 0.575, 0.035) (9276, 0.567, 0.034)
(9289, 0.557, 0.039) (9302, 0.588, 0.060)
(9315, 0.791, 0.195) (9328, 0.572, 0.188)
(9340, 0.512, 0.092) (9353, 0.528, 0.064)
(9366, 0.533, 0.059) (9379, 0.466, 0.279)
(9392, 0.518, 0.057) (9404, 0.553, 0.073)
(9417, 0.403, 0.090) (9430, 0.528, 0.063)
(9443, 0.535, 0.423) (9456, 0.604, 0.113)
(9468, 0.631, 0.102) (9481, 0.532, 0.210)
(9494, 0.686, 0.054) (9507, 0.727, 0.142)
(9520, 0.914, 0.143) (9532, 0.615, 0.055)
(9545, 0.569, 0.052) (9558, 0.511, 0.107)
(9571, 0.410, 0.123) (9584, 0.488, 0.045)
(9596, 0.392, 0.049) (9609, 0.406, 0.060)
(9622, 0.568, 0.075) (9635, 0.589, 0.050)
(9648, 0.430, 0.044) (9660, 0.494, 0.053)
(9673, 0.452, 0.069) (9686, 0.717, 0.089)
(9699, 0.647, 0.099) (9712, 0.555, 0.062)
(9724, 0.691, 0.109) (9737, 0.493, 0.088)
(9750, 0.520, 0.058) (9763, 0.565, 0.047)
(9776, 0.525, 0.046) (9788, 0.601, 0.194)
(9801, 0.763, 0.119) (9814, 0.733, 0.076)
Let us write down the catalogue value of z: 0.85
